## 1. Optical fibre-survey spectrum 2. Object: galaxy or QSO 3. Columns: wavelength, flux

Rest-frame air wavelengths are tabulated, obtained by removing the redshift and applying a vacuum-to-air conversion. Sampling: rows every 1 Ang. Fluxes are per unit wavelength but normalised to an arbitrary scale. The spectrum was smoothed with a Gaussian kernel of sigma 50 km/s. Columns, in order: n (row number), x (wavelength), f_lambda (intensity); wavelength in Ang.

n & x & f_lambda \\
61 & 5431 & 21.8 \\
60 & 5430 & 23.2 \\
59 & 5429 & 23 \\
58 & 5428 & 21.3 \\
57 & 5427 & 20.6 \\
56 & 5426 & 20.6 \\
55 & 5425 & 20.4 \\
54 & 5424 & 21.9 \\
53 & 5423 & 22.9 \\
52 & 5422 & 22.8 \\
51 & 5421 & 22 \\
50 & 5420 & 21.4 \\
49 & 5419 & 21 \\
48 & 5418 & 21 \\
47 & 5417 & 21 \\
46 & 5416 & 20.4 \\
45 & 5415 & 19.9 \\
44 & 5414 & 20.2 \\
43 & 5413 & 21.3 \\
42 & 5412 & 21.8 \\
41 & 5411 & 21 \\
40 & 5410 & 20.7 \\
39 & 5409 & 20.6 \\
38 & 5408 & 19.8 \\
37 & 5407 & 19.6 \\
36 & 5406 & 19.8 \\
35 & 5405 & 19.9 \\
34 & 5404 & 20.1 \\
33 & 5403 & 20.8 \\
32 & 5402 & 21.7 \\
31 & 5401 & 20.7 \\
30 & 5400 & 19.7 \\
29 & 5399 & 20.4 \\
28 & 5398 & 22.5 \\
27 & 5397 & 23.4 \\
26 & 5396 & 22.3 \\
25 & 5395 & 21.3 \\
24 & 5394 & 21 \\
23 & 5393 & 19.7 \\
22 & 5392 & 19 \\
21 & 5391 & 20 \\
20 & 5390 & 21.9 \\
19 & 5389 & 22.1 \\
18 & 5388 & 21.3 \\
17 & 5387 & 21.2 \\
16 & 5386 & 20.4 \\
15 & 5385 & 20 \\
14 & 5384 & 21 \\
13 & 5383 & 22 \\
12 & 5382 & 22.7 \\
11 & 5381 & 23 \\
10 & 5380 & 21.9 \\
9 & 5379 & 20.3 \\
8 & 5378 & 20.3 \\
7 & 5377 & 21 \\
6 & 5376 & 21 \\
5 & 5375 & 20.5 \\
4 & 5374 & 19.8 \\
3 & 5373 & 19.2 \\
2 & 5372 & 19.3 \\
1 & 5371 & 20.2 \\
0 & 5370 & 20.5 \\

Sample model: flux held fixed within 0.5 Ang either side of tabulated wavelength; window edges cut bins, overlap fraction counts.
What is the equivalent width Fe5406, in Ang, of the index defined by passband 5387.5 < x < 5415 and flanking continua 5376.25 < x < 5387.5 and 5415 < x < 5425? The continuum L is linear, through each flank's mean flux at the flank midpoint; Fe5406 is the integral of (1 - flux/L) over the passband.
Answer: 0.7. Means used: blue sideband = 21.2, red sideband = 21.5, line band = 20.8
